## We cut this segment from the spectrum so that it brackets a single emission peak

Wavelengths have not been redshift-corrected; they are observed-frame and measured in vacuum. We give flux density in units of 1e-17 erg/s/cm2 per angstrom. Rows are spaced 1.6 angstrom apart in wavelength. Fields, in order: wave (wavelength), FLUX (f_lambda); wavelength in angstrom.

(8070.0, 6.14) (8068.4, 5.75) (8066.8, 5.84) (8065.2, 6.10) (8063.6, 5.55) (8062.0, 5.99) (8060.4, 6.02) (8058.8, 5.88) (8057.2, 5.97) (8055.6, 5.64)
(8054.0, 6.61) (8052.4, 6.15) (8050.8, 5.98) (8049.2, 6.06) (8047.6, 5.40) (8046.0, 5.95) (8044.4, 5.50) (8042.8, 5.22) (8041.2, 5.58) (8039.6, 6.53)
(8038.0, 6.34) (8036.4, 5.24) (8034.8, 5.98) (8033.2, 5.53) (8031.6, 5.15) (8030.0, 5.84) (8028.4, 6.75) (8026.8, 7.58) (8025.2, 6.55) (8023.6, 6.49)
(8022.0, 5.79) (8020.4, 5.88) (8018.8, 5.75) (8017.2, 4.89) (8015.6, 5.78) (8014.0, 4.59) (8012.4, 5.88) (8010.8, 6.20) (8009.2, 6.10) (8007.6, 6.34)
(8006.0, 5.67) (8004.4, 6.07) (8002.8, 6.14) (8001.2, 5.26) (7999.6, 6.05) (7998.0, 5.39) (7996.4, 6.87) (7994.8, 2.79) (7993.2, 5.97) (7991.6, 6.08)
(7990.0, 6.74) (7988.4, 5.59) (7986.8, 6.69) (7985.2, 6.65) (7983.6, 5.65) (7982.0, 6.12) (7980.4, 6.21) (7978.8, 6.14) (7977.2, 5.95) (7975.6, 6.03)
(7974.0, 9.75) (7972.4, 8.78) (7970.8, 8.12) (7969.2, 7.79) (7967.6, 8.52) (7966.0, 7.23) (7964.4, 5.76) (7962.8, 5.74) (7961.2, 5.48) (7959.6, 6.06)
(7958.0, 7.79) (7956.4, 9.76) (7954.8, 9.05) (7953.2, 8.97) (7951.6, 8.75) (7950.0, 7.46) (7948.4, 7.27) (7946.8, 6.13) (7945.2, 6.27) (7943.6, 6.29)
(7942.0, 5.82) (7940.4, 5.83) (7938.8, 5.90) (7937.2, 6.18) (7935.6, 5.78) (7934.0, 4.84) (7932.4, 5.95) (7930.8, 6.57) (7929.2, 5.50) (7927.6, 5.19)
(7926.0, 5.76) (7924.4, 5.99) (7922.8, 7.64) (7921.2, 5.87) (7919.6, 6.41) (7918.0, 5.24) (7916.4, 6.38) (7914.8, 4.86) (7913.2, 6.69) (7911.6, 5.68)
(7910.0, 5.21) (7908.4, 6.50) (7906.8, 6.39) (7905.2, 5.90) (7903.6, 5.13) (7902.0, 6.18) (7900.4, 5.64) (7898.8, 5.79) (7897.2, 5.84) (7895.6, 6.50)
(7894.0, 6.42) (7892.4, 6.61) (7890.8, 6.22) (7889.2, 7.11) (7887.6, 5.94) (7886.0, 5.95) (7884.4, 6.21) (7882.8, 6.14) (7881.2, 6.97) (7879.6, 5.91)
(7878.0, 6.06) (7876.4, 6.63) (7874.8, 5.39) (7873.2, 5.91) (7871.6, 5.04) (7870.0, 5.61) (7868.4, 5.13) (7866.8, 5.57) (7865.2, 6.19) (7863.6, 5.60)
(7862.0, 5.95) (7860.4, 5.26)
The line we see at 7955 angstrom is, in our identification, [S II] 6716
